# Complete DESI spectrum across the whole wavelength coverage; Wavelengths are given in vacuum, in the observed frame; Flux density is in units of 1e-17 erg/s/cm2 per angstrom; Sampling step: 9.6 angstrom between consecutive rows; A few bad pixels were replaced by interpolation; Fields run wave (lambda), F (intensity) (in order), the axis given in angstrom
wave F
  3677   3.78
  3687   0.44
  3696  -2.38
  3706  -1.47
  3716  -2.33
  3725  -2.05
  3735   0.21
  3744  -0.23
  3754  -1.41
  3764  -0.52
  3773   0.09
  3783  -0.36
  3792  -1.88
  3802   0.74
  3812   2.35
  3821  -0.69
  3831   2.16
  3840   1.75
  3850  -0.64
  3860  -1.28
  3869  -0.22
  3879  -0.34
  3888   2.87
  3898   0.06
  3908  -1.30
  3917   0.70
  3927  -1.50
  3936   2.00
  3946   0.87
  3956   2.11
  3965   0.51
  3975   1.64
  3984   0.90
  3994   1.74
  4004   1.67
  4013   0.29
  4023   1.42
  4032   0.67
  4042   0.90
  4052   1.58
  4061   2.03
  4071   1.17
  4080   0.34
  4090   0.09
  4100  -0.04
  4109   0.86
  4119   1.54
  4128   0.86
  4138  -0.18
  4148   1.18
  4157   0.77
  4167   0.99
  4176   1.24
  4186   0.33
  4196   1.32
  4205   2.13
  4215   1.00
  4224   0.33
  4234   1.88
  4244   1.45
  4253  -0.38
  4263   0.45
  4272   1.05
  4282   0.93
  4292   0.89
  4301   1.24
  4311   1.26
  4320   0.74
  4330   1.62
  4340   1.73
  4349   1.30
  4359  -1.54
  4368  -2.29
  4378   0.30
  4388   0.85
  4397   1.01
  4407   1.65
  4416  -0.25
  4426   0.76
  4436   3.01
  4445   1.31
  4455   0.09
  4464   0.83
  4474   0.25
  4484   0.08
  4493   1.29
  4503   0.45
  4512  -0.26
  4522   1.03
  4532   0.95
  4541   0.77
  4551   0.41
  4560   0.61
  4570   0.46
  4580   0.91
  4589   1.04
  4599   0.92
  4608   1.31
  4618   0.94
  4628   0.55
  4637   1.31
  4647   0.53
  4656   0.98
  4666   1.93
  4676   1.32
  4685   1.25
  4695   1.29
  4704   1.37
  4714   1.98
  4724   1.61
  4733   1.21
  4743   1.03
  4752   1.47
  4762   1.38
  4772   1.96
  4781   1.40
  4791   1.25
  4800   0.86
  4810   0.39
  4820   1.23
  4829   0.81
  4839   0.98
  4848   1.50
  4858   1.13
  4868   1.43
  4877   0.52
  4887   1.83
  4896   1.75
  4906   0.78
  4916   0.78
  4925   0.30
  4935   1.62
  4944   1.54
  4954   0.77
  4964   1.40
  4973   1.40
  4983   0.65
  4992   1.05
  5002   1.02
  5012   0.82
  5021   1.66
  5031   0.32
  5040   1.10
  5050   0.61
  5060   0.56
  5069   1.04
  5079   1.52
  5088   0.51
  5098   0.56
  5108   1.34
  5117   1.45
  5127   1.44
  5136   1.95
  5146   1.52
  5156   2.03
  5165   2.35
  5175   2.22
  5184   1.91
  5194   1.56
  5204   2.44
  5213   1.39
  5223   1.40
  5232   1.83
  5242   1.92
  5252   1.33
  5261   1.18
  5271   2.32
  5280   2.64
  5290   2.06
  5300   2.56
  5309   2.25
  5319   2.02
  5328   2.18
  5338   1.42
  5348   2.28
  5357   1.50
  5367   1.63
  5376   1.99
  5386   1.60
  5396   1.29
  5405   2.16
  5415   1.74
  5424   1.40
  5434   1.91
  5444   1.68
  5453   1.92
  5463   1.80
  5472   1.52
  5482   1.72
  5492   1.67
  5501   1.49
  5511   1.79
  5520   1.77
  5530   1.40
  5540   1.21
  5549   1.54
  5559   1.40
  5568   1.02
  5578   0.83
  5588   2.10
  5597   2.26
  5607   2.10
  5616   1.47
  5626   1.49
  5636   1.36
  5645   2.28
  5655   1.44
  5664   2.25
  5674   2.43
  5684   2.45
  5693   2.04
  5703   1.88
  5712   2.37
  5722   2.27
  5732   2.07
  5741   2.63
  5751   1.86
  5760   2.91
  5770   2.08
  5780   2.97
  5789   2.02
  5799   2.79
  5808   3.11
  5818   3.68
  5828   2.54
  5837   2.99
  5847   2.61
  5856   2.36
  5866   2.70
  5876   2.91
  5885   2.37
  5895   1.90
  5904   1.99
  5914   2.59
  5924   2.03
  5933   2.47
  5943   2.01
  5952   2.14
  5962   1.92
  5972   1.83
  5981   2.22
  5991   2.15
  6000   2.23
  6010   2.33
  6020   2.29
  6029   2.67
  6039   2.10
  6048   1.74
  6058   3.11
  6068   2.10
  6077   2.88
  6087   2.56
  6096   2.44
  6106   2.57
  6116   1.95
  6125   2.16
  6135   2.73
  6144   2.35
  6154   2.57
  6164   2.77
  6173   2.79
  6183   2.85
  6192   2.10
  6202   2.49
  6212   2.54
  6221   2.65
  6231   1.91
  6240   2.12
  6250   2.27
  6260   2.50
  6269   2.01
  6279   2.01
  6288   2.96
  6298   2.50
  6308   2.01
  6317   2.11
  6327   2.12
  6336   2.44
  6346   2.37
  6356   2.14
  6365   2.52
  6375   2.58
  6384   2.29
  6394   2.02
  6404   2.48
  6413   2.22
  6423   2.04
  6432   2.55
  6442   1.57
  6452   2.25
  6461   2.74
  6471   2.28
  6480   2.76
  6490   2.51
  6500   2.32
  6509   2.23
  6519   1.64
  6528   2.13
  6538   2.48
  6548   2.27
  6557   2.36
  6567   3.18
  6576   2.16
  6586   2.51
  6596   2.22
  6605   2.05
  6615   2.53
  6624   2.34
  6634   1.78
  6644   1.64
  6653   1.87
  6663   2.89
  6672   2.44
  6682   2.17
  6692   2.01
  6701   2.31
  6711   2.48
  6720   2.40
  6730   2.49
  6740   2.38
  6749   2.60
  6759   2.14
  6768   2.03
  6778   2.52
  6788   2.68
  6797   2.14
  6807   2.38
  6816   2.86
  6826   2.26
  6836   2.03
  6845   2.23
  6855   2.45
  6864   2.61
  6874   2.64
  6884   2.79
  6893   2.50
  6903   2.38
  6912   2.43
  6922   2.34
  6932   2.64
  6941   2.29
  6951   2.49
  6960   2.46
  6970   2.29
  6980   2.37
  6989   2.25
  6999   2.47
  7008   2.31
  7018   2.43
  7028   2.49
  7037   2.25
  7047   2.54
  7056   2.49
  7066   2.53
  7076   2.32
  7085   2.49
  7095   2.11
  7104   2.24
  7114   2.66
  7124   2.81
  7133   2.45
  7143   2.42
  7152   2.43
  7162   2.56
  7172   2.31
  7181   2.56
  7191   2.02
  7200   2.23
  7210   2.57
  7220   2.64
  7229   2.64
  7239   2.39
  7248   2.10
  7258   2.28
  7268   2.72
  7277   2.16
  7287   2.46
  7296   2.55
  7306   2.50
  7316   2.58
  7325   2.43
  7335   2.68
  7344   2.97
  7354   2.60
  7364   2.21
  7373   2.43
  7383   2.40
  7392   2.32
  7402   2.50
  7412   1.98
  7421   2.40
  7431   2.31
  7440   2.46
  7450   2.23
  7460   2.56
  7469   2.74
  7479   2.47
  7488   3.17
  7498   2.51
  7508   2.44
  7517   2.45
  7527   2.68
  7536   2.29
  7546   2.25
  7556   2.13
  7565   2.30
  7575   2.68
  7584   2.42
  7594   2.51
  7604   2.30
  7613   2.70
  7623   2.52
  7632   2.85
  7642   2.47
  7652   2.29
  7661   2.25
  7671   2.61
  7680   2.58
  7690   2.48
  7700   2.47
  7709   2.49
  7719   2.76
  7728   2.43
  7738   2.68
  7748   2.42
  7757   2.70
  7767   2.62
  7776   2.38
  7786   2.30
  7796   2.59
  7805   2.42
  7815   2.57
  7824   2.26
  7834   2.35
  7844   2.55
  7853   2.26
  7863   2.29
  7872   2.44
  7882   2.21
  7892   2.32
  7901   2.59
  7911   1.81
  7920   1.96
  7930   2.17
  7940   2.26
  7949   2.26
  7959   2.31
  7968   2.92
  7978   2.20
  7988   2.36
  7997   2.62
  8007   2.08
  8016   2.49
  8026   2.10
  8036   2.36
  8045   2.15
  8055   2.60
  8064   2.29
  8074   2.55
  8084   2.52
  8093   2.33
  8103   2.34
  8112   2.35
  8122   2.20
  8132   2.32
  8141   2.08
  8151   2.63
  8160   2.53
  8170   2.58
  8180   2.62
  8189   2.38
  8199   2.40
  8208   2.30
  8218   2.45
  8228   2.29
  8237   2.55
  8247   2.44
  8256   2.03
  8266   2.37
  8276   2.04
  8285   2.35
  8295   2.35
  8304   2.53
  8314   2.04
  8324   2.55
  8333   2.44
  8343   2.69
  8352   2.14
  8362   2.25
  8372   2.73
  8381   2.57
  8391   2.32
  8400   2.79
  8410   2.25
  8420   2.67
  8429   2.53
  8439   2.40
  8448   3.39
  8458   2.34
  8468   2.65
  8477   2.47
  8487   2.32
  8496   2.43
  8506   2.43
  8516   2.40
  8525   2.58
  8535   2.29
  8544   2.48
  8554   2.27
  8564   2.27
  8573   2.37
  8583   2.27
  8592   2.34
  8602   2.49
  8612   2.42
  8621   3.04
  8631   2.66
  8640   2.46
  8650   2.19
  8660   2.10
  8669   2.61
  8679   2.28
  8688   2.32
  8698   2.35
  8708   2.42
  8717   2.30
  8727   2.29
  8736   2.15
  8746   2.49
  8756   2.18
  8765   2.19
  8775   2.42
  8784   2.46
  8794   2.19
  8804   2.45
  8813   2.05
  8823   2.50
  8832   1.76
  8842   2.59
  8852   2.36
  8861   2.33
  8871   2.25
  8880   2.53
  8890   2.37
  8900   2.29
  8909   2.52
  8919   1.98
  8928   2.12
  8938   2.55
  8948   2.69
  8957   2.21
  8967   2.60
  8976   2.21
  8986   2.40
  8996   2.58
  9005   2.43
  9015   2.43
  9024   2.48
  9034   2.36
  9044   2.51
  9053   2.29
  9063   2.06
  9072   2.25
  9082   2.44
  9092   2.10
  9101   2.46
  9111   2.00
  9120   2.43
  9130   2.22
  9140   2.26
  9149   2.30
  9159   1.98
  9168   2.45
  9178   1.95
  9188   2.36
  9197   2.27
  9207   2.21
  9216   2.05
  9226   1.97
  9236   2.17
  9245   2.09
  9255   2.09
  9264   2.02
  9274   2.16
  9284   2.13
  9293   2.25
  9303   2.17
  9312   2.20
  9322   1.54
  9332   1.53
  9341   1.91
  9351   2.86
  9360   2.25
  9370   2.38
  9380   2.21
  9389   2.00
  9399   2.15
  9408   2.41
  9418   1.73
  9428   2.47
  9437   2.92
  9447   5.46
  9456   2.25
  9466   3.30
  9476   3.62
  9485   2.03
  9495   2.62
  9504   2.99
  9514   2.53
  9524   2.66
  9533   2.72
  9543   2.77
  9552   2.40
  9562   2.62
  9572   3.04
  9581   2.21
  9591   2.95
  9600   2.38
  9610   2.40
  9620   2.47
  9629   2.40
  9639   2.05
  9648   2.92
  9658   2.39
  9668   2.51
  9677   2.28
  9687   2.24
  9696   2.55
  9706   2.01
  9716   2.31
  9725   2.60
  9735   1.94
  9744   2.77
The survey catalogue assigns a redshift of 0.28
